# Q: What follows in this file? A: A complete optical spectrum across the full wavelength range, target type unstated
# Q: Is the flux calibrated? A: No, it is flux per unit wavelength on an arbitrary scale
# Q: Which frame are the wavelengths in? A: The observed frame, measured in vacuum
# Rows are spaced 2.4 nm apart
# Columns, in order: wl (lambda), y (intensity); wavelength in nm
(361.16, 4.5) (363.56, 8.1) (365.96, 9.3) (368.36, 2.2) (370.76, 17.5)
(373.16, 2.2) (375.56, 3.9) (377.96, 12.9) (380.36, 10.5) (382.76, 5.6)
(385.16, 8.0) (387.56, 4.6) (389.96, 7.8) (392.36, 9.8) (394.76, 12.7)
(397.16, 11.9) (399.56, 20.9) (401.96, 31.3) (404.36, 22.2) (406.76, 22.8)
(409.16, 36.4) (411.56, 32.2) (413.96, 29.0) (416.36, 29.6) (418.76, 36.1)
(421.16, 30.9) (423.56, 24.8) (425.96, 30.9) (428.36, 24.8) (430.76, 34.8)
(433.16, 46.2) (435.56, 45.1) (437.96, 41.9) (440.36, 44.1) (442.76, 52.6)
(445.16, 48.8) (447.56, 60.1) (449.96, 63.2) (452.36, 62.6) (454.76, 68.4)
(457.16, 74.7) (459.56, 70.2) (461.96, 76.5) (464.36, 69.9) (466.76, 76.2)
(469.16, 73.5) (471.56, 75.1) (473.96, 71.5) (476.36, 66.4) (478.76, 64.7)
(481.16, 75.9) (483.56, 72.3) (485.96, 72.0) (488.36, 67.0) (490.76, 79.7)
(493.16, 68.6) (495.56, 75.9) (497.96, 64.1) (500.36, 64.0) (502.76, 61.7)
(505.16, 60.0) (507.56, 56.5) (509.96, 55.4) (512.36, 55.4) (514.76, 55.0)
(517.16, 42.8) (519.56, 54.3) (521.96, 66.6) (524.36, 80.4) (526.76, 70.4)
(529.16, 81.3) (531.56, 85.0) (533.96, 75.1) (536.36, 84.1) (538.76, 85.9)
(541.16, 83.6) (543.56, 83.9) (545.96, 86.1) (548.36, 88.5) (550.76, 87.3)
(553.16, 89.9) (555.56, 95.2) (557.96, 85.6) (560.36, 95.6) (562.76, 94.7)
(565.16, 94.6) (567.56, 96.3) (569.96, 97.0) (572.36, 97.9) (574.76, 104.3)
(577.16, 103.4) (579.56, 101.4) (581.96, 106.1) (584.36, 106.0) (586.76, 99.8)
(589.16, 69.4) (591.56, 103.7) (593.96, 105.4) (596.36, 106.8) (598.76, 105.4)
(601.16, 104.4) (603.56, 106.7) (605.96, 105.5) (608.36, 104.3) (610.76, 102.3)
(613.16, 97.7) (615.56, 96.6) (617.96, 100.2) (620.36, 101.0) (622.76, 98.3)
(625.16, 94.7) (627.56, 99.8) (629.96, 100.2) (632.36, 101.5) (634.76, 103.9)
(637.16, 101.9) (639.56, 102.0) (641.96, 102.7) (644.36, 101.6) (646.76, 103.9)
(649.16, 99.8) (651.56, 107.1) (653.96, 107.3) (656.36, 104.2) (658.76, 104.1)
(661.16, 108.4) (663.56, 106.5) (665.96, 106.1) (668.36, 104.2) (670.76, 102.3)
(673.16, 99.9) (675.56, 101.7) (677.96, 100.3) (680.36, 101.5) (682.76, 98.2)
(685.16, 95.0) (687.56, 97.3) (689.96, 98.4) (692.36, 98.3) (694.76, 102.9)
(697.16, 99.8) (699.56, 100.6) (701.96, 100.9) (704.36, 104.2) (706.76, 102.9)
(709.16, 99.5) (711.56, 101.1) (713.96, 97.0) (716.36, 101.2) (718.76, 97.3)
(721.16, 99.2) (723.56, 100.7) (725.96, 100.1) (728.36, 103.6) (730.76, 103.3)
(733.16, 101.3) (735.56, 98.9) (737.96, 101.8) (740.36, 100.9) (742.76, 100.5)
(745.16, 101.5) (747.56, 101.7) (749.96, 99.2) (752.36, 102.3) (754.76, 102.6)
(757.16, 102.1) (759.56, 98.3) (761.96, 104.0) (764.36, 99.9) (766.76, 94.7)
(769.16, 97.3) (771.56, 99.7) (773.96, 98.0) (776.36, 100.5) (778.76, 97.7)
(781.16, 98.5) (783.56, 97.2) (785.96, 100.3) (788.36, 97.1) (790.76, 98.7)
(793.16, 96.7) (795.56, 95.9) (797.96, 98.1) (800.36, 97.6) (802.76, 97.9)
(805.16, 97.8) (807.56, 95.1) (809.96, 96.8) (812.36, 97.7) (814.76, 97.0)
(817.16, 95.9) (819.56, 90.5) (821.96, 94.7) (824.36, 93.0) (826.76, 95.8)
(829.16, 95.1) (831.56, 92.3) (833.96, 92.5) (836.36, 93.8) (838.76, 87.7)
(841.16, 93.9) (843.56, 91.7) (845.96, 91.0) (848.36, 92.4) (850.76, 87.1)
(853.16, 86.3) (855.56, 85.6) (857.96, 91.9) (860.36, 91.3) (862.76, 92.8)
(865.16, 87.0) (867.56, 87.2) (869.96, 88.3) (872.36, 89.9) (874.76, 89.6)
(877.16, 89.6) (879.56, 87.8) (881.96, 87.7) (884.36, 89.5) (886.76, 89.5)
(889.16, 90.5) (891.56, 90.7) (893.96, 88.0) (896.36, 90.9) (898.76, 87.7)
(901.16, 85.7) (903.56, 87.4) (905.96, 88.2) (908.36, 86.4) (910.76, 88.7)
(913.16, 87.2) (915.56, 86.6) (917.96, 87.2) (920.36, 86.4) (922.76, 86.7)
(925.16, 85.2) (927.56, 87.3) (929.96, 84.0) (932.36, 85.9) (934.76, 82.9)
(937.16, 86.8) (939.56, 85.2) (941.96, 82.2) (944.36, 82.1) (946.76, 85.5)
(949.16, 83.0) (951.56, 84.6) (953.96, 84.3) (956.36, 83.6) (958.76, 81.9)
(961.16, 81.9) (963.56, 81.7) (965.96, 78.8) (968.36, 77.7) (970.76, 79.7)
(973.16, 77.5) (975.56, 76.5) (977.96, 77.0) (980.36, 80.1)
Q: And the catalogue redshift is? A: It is 0.00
